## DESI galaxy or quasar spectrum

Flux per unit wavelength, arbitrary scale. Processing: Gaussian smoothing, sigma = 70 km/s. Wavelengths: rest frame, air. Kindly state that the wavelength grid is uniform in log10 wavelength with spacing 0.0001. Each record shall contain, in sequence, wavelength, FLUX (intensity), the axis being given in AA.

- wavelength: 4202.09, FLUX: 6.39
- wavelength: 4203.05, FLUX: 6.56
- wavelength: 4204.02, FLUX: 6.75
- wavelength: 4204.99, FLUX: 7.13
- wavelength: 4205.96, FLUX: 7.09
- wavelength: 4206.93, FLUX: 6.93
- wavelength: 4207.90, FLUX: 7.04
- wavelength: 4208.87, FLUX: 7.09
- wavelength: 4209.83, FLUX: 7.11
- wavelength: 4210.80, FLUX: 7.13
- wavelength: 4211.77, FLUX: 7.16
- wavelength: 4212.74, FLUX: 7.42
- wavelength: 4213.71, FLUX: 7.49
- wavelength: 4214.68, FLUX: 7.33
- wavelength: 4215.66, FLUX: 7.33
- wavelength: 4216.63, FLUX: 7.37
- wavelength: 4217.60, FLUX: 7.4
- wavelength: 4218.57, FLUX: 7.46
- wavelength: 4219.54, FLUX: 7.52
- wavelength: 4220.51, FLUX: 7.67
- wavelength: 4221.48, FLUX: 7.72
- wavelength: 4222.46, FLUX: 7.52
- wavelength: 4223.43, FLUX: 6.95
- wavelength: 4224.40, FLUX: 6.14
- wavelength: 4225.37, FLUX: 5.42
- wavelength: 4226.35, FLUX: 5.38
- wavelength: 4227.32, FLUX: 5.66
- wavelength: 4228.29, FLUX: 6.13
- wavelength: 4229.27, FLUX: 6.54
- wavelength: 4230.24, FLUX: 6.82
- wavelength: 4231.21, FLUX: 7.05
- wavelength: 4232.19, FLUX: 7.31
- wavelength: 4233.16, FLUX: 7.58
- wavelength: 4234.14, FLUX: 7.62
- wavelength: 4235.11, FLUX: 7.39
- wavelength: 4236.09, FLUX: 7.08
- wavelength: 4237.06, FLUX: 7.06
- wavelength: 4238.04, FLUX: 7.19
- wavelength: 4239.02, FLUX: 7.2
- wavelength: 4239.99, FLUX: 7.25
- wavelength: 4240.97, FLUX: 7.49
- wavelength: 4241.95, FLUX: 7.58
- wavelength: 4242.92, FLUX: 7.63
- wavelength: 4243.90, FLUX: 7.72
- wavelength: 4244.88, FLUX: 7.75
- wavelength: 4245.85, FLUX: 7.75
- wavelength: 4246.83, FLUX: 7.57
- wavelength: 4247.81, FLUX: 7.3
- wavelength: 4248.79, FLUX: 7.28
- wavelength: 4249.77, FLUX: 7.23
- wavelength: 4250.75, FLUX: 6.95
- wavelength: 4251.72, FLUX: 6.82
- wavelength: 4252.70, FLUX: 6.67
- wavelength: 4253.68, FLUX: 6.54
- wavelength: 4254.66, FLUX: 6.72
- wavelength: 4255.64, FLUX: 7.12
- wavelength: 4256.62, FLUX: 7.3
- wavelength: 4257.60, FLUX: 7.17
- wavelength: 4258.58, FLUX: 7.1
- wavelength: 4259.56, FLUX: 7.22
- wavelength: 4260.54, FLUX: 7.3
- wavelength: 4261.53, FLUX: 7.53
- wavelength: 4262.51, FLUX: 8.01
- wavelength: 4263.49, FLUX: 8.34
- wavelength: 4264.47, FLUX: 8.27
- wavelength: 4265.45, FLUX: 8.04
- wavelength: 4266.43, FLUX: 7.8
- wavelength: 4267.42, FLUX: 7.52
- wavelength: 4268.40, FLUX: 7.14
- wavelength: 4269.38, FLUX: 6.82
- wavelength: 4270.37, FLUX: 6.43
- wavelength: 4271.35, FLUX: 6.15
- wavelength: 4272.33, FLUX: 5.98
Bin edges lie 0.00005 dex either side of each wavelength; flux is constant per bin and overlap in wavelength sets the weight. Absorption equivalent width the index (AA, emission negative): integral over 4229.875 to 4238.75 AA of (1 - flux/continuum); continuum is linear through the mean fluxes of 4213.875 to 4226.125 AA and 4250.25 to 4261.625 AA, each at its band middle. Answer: -0.20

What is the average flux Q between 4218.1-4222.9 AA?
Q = 7.57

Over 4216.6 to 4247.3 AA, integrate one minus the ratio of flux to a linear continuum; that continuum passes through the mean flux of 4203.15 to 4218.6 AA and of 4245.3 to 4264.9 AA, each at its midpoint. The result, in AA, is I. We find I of 0.51 AA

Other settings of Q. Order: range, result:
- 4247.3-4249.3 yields 7.27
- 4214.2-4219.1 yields 7.37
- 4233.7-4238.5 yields 7.27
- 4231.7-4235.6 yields 7.47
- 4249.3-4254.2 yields 6.85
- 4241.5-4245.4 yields 7.69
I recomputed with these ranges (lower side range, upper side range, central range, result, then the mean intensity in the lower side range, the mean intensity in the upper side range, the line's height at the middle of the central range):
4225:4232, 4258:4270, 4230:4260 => -1.88 AA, 6.2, 7.57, 6.84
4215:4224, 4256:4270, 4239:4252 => 0.12 AA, 7.42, 7.52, 7.48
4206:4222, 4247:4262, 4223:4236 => 1.08 AA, 7.32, 7.09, 7.23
